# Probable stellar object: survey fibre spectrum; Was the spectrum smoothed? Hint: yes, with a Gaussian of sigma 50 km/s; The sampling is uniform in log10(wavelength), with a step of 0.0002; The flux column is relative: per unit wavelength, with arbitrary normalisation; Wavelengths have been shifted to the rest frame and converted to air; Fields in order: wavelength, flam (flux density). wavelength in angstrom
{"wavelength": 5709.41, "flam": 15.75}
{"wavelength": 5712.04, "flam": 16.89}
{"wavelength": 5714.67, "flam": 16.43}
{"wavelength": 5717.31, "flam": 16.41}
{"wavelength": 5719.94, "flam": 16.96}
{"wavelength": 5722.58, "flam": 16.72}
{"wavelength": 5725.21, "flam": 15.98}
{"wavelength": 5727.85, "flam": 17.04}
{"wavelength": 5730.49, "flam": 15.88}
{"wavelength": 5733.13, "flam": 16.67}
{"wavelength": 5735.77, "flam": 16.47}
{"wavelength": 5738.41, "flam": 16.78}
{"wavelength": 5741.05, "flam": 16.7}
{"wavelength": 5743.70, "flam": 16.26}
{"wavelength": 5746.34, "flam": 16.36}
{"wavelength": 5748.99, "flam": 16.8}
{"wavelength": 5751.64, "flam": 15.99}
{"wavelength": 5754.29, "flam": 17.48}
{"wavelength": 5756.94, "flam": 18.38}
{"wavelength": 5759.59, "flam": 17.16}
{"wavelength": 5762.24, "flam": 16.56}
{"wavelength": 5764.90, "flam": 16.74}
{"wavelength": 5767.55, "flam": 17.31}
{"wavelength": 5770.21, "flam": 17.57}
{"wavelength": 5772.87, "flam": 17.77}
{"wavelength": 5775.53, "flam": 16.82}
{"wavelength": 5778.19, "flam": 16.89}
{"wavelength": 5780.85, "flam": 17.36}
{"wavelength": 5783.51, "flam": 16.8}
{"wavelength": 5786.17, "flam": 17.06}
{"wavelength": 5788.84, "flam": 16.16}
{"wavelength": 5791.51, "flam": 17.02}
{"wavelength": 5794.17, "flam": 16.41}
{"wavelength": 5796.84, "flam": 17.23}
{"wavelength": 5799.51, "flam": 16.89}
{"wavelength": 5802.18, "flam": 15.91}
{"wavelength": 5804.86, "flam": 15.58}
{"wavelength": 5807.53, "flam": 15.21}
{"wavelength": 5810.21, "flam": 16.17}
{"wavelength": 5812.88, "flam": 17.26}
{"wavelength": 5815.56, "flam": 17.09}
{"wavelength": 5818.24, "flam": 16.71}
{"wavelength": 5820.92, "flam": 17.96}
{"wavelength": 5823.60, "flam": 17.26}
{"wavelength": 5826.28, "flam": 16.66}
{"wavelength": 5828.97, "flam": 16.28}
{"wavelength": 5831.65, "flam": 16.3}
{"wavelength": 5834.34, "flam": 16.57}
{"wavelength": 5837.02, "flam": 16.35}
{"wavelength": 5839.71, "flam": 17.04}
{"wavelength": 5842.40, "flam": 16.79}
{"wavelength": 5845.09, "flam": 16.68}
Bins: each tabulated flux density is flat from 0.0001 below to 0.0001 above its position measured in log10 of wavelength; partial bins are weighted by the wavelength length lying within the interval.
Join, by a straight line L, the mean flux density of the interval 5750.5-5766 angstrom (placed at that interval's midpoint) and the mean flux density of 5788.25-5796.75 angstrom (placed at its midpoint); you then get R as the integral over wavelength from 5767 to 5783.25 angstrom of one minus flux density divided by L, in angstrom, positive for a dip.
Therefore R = -0.4 angstrom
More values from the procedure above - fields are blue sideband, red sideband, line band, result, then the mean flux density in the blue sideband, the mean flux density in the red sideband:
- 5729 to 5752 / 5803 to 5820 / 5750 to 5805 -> -1.78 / 16.5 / 16.4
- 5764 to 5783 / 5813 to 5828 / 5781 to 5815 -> 1.27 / 17.2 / 17.1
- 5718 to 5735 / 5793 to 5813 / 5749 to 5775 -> -1.22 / 16.5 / 16.3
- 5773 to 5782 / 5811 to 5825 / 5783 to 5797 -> 0.33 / 17.1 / 17.2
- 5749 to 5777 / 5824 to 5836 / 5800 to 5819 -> 0.48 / 17.2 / 16.5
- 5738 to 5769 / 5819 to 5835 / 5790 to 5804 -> 0.18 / 16.9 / 16.8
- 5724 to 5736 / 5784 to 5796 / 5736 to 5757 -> -0.32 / 16.4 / 16.7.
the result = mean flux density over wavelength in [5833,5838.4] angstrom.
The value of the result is 16.5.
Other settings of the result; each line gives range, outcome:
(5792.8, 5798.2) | 16.8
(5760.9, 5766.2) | 16.6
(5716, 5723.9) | 16.7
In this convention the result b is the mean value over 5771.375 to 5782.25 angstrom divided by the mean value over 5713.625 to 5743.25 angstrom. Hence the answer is 1.04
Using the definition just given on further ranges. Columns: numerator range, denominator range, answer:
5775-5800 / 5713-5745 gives 1.02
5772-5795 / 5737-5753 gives 1.03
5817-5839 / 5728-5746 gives 1.02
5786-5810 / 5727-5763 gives 0.98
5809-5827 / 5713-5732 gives 1.03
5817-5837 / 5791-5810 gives 1.03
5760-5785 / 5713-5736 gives 1.04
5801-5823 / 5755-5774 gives 0.95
